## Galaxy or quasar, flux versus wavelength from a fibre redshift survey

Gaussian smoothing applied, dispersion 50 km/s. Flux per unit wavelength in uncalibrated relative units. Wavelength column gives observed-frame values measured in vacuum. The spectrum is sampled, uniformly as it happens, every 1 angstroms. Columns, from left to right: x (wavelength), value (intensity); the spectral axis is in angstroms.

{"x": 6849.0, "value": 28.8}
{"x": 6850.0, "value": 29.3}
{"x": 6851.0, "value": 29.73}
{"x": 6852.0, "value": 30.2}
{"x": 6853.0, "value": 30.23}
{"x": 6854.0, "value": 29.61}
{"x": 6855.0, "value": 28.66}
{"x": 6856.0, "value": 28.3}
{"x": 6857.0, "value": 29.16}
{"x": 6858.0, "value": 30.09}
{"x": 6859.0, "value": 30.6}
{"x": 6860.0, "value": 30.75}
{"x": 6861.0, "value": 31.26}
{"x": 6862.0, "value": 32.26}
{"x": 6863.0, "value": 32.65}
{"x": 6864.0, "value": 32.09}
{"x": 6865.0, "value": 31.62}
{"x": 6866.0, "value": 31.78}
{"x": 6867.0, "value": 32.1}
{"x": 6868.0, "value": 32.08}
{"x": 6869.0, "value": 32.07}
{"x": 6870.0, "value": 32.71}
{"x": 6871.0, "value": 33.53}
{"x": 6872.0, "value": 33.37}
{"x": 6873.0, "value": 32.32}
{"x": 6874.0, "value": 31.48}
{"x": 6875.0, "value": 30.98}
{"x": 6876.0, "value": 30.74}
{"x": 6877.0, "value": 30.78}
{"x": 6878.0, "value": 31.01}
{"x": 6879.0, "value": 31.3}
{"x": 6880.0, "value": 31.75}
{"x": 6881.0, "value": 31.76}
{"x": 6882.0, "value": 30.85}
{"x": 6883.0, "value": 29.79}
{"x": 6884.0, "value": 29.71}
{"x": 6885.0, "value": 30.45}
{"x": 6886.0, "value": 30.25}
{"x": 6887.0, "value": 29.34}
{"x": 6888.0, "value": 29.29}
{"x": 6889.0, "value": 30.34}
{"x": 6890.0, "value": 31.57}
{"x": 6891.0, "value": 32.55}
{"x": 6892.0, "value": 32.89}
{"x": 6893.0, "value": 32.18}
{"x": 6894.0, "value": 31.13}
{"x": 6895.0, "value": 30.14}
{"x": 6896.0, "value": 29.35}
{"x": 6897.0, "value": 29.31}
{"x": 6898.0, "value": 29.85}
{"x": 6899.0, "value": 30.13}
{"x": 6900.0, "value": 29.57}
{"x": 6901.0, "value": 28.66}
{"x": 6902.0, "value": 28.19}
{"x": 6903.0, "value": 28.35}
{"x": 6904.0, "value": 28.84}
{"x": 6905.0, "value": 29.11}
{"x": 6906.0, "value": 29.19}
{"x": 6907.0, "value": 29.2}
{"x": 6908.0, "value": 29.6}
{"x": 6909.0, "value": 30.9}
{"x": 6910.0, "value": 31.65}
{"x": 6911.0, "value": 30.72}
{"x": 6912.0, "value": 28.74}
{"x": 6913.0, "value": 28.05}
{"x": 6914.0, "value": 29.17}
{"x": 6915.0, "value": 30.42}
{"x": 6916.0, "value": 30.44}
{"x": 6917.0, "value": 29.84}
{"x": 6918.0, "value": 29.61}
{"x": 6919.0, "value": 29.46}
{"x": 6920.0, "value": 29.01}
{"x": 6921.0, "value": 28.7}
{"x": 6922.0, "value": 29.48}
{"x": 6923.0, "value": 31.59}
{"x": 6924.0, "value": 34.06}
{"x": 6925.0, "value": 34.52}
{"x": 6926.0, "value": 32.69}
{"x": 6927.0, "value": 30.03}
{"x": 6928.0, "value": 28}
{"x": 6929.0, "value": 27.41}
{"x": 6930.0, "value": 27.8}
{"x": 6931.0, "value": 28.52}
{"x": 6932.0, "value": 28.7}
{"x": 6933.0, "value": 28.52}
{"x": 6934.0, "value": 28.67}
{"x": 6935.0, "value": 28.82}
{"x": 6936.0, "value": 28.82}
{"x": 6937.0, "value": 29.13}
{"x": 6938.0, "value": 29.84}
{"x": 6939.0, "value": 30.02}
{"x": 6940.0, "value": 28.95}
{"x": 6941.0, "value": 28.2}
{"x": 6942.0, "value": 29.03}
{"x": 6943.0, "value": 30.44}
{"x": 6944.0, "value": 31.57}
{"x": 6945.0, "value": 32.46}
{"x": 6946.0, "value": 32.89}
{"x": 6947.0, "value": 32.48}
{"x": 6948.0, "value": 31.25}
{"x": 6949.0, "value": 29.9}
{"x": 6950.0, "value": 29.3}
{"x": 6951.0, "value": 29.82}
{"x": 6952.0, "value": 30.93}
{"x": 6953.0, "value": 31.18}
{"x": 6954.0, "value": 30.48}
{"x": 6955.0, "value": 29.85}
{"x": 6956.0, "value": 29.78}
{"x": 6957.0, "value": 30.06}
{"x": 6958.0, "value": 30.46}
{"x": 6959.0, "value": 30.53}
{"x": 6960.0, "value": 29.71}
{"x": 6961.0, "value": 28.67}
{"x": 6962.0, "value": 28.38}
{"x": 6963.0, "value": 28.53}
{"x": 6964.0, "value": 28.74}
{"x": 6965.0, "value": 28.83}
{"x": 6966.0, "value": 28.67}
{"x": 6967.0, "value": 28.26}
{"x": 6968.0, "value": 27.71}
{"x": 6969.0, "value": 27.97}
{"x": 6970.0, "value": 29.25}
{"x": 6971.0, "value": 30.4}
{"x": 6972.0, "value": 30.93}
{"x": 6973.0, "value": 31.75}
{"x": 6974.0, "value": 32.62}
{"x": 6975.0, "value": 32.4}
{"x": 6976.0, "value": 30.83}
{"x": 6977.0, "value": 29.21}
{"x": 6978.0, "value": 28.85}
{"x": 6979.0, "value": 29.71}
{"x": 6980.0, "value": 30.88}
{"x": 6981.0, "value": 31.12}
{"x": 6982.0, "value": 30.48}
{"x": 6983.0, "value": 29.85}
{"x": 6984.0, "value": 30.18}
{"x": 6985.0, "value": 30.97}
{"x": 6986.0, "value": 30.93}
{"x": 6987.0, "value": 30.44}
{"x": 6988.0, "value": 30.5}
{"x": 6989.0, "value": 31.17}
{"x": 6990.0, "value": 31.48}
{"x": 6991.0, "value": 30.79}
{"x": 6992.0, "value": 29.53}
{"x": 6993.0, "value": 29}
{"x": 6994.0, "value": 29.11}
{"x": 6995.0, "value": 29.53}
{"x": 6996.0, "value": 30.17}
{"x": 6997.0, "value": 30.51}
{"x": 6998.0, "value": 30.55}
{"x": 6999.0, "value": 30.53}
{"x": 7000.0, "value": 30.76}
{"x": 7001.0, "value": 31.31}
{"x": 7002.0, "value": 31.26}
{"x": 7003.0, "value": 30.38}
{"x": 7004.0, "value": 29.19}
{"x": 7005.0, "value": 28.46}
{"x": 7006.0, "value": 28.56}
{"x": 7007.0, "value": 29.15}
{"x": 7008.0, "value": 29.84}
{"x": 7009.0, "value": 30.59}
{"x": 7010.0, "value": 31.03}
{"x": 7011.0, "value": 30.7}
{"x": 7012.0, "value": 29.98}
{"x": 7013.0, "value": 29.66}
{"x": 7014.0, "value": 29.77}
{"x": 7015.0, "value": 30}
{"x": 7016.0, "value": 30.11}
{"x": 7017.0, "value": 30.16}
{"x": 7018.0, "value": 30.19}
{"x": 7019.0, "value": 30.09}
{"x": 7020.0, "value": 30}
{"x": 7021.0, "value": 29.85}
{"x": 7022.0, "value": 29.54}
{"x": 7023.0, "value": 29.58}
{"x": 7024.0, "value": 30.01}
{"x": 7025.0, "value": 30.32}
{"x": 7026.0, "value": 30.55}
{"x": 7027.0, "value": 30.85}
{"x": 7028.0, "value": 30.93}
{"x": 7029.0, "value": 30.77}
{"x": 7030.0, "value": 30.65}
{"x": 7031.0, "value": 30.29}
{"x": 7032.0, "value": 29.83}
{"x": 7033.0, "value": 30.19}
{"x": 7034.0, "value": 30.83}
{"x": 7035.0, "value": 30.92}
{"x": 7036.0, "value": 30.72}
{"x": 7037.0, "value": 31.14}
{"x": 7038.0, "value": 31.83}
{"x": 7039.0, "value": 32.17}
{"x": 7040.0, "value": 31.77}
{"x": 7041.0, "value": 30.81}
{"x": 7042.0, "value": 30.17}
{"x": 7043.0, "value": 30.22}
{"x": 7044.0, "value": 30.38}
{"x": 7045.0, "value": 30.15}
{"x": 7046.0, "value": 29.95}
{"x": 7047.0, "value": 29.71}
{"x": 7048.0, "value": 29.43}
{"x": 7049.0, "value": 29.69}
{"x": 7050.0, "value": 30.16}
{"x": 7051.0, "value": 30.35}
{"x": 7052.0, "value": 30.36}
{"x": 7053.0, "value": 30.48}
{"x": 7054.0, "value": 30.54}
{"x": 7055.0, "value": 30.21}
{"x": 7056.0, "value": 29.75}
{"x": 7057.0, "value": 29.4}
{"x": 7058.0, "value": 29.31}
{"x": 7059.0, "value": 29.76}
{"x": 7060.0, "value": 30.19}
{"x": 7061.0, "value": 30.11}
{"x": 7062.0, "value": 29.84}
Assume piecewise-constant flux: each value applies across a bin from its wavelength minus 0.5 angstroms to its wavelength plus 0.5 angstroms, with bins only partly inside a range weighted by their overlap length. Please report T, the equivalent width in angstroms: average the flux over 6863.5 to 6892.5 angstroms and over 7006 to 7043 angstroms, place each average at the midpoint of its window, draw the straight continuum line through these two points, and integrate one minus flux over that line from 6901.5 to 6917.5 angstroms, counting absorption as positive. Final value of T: 0.8 angstroms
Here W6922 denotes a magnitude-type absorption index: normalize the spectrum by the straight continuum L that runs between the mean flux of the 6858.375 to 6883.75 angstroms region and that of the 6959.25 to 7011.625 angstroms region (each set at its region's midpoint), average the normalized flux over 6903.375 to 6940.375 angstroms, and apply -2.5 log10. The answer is 0.04 mag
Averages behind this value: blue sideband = 31.6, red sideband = 30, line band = 29.7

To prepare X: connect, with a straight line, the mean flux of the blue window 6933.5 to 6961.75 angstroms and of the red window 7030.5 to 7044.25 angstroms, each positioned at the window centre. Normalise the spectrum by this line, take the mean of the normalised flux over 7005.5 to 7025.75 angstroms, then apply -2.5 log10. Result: 0.02 mag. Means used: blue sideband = 30.1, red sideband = 30.8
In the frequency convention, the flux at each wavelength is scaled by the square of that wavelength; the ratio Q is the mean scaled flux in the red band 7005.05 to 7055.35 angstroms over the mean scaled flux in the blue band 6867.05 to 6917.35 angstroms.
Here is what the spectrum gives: 1.03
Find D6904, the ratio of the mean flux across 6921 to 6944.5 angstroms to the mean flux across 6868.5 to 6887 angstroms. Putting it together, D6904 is 0.9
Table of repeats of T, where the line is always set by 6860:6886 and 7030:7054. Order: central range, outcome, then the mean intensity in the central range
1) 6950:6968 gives 0.9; 29.5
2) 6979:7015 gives 0.7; 30.2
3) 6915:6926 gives 0.2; 30.8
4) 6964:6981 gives 0.6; 29.9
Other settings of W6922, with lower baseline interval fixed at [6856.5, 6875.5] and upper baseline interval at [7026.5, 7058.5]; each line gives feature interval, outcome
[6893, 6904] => 0.07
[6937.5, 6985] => 0.03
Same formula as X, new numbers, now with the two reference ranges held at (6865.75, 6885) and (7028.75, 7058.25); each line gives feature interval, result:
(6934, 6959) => 0.030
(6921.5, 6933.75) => 0.040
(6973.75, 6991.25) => 0.006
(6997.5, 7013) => 0.019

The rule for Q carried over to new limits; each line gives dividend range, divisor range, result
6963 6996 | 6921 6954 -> 1.01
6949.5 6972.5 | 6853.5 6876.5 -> 0.97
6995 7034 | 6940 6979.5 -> 1.02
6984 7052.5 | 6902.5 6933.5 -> 1.05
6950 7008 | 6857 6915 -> 1.00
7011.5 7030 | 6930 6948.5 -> 1.03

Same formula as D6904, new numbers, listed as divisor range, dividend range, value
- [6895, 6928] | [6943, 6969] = 1.00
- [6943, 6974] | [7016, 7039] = 1.01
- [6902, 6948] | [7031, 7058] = 1.02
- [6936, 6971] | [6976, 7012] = 1.01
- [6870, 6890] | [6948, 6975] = 0.96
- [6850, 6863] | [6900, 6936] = 0.98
